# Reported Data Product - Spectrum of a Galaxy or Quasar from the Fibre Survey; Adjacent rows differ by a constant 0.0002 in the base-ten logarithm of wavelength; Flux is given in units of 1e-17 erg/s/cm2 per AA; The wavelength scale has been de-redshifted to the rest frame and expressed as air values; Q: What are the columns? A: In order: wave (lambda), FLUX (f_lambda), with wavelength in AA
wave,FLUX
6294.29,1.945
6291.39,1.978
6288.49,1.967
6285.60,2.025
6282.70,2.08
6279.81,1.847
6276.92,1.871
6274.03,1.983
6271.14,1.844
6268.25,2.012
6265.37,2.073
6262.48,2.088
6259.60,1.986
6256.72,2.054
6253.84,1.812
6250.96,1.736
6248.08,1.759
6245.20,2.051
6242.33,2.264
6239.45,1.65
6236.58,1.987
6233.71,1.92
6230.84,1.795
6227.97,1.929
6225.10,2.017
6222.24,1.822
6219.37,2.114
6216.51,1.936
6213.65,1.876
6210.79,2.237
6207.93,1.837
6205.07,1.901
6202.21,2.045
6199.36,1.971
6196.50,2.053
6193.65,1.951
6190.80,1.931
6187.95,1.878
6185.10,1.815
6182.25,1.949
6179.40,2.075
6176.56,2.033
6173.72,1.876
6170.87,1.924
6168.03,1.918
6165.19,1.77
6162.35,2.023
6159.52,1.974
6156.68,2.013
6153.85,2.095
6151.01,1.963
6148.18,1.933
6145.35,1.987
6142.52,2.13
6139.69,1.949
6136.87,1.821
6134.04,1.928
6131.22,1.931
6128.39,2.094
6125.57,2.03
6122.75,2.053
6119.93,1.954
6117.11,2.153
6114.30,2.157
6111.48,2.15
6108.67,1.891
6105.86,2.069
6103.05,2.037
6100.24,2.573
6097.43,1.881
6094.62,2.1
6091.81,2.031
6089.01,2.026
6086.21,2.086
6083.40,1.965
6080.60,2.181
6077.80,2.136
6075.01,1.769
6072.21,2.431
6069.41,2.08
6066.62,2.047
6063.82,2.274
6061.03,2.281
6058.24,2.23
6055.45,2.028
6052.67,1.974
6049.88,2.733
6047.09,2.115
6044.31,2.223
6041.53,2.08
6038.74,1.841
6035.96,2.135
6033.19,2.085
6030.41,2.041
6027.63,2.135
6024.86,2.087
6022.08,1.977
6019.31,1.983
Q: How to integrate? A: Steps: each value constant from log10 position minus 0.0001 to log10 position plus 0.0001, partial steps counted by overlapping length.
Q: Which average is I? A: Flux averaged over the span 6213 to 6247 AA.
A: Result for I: 1.95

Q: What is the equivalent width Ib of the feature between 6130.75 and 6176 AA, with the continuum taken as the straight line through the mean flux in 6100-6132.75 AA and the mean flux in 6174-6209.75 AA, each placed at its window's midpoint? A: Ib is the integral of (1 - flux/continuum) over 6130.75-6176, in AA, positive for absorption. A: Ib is 1.4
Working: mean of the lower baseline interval 2.07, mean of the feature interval 1.95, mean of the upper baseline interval 1.95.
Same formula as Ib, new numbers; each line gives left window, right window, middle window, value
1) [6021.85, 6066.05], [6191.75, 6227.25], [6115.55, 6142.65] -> 0.8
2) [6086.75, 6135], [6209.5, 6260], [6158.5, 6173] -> 0.7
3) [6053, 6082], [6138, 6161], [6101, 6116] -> -0.1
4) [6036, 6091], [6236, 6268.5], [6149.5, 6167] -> 0.6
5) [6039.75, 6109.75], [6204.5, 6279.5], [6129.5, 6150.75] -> 1.0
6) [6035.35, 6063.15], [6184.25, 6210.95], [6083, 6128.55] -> 0.2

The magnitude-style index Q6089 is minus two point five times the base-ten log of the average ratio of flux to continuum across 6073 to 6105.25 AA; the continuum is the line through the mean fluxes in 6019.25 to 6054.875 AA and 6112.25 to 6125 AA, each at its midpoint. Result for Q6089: 0.01 mag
